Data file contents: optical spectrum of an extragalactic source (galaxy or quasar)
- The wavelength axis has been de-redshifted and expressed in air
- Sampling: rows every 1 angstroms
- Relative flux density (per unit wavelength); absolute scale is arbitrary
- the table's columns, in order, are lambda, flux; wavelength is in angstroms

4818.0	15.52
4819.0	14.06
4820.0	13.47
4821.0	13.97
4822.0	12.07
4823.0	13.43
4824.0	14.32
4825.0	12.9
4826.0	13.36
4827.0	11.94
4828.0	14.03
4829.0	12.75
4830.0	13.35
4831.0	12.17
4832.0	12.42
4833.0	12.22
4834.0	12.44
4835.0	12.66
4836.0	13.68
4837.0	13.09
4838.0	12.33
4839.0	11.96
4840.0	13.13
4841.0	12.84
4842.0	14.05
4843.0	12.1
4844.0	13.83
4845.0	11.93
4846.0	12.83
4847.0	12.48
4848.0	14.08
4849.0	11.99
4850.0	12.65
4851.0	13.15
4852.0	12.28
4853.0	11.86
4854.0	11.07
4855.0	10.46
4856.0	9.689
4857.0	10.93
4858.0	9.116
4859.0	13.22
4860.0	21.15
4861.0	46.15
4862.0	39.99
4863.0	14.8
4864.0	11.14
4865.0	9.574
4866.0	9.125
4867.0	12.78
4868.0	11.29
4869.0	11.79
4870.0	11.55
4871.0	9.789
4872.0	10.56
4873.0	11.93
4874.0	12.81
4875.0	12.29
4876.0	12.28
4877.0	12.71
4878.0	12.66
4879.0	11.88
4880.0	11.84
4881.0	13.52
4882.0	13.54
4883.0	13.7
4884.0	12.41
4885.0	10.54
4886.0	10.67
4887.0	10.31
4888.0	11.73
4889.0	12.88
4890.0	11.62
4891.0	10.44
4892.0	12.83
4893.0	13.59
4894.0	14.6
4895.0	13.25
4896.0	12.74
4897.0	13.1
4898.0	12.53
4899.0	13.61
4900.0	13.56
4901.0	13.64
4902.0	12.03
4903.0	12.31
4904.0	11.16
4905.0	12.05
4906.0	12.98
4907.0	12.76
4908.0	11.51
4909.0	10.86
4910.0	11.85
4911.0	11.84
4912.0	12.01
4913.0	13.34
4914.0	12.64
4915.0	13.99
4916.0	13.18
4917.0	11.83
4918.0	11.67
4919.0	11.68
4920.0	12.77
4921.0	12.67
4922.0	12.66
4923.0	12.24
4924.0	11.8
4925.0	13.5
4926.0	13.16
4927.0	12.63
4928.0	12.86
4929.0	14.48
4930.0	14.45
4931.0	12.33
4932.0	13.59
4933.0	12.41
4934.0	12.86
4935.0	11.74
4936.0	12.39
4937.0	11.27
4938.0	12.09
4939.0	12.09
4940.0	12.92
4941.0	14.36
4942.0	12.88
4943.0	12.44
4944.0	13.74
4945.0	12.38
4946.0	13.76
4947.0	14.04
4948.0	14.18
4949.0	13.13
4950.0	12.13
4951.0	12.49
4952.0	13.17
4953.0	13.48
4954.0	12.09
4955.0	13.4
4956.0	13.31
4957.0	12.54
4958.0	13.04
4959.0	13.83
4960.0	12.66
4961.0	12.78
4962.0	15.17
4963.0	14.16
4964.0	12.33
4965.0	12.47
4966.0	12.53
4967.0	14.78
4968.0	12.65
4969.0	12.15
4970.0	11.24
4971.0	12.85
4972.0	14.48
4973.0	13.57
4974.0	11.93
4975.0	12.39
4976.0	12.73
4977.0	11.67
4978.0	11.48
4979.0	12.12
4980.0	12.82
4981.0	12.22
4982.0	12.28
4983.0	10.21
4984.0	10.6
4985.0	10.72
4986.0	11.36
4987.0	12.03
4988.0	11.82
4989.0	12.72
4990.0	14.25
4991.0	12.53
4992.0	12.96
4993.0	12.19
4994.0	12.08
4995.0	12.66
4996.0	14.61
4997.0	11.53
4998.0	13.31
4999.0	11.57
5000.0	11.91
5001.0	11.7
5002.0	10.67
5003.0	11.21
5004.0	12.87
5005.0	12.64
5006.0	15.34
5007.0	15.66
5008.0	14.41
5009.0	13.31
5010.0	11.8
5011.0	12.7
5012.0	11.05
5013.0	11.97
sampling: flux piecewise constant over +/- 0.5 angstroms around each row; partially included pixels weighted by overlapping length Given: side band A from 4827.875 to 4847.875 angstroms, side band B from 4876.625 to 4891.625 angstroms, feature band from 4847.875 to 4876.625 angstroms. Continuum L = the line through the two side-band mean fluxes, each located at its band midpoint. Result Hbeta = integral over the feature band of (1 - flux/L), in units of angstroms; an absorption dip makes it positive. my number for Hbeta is -4.0 angstroms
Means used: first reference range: 12.8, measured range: 14.1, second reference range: 12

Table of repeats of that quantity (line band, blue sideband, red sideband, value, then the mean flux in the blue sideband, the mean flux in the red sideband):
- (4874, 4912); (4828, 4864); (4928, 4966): 3.8 angstroms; 14.4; 13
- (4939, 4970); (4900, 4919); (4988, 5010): -1.3 angstroms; 12.3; 12.8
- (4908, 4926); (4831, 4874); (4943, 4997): 1.1 angstroms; 13.7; 12.7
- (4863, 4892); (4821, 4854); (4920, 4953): 2.5 angstroms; 12.8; 12.9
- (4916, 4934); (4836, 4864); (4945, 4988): 0.9 angstroms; 14.8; 12.7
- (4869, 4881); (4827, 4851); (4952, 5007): 0.8 angstroms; 12.8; 12.6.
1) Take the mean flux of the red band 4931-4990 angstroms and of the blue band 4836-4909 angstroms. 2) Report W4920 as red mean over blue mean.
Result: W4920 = 0.96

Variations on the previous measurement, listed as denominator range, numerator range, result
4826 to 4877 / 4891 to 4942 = 0.94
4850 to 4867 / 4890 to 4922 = 0.80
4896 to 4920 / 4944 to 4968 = 1.06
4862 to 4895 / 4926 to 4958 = 1.04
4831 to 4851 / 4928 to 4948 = 1.02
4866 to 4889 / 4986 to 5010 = 1.07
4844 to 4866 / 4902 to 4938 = 0.83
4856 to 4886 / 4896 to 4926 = 0.88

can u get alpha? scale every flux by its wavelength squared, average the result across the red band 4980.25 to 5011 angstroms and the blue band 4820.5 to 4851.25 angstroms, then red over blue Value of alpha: 1.0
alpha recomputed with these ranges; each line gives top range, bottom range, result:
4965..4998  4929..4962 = 0.97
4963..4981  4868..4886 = 1.09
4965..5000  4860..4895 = 0.93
